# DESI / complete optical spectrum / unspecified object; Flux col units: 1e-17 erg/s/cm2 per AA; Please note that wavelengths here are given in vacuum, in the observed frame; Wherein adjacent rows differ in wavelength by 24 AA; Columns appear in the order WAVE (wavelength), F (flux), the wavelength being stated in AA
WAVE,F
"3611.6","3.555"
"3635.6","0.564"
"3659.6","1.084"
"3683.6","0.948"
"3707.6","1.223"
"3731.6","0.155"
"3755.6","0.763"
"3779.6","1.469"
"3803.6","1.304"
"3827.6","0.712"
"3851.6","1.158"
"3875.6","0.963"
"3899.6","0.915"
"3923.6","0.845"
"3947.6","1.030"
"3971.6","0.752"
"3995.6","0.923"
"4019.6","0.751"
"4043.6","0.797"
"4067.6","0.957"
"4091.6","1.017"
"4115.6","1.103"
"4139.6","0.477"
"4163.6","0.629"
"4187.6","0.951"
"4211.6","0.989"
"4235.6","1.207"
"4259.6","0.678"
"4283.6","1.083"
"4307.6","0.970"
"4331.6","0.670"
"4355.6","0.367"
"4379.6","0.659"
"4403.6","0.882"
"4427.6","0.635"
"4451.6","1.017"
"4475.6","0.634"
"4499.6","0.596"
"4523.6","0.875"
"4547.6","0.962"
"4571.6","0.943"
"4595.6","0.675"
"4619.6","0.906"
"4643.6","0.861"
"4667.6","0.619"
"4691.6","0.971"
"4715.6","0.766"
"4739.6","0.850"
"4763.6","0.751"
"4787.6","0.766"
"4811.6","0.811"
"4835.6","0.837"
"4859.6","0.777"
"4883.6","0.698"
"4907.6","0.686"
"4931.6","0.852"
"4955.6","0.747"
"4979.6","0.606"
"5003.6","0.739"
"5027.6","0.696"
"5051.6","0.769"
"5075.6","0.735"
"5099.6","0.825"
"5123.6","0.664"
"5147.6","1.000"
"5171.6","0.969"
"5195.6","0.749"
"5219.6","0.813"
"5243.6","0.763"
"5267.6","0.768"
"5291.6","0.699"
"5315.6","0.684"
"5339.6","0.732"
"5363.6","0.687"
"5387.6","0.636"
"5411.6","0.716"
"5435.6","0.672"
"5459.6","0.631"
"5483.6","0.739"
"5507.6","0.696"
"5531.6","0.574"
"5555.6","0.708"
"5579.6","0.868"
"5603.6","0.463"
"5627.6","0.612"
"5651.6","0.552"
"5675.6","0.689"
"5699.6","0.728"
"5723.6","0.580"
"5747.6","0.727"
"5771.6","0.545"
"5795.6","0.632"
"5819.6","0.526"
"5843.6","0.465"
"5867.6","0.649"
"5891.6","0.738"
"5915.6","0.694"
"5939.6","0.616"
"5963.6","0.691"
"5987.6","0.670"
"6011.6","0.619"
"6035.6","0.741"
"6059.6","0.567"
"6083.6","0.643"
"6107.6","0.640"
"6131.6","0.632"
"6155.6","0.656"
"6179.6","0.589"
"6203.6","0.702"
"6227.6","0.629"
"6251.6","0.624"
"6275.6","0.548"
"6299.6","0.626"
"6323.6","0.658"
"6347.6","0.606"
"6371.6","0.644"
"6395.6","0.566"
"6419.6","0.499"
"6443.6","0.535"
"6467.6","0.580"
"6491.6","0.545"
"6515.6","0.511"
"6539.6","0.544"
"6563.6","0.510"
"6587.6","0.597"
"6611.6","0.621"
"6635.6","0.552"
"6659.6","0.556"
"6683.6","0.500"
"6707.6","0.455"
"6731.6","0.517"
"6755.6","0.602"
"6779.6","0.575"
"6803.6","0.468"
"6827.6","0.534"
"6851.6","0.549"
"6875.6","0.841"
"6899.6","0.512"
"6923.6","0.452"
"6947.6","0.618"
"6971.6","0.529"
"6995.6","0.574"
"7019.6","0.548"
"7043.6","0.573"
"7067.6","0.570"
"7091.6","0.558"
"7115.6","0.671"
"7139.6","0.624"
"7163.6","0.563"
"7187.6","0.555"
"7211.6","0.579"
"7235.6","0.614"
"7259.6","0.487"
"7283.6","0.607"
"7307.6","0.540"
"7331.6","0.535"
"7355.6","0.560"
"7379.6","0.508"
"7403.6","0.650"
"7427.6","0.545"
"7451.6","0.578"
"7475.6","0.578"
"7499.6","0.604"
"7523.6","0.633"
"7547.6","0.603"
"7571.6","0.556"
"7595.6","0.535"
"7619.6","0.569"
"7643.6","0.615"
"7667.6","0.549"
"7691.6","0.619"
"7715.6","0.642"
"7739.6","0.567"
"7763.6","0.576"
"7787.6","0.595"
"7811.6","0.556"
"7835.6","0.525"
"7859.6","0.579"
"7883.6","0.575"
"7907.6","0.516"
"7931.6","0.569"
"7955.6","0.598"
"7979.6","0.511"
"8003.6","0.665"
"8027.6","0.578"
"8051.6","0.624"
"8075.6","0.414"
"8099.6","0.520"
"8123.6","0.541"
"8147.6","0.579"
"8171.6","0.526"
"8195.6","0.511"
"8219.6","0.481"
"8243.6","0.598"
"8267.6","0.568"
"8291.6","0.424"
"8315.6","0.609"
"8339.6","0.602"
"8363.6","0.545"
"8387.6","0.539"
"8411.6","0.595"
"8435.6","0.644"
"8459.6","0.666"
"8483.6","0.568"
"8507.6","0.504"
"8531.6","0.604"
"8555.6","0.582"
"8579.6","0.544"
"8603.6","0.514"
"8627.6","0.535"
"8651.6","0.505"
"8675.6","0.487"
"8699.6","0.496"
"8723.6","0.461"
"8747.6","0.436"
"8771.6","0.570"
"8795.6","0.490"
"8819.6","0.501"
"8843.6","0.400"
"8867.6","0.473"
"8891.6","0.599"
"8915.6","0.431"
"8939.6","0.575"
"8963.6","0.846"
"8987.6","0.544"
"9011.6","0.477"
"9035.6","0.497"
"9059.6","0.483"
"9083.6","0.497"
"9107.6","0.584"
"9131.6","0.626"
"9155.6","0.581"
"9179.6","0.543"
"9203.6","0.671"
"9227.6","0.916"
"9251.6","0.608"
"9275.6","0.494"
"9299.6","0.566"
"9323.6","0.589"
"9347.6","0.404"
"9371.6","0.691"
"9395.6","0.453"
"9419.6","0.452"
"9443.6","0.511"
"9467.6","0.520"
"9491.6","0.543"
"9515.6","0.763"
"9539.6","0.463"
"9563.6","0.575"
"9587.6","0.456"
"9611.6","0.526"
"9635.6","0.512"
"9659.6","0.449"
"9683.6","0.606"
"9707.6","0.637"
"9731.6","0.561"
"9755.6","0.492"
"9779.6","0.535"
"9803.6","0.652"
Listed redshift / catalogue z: 0.84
